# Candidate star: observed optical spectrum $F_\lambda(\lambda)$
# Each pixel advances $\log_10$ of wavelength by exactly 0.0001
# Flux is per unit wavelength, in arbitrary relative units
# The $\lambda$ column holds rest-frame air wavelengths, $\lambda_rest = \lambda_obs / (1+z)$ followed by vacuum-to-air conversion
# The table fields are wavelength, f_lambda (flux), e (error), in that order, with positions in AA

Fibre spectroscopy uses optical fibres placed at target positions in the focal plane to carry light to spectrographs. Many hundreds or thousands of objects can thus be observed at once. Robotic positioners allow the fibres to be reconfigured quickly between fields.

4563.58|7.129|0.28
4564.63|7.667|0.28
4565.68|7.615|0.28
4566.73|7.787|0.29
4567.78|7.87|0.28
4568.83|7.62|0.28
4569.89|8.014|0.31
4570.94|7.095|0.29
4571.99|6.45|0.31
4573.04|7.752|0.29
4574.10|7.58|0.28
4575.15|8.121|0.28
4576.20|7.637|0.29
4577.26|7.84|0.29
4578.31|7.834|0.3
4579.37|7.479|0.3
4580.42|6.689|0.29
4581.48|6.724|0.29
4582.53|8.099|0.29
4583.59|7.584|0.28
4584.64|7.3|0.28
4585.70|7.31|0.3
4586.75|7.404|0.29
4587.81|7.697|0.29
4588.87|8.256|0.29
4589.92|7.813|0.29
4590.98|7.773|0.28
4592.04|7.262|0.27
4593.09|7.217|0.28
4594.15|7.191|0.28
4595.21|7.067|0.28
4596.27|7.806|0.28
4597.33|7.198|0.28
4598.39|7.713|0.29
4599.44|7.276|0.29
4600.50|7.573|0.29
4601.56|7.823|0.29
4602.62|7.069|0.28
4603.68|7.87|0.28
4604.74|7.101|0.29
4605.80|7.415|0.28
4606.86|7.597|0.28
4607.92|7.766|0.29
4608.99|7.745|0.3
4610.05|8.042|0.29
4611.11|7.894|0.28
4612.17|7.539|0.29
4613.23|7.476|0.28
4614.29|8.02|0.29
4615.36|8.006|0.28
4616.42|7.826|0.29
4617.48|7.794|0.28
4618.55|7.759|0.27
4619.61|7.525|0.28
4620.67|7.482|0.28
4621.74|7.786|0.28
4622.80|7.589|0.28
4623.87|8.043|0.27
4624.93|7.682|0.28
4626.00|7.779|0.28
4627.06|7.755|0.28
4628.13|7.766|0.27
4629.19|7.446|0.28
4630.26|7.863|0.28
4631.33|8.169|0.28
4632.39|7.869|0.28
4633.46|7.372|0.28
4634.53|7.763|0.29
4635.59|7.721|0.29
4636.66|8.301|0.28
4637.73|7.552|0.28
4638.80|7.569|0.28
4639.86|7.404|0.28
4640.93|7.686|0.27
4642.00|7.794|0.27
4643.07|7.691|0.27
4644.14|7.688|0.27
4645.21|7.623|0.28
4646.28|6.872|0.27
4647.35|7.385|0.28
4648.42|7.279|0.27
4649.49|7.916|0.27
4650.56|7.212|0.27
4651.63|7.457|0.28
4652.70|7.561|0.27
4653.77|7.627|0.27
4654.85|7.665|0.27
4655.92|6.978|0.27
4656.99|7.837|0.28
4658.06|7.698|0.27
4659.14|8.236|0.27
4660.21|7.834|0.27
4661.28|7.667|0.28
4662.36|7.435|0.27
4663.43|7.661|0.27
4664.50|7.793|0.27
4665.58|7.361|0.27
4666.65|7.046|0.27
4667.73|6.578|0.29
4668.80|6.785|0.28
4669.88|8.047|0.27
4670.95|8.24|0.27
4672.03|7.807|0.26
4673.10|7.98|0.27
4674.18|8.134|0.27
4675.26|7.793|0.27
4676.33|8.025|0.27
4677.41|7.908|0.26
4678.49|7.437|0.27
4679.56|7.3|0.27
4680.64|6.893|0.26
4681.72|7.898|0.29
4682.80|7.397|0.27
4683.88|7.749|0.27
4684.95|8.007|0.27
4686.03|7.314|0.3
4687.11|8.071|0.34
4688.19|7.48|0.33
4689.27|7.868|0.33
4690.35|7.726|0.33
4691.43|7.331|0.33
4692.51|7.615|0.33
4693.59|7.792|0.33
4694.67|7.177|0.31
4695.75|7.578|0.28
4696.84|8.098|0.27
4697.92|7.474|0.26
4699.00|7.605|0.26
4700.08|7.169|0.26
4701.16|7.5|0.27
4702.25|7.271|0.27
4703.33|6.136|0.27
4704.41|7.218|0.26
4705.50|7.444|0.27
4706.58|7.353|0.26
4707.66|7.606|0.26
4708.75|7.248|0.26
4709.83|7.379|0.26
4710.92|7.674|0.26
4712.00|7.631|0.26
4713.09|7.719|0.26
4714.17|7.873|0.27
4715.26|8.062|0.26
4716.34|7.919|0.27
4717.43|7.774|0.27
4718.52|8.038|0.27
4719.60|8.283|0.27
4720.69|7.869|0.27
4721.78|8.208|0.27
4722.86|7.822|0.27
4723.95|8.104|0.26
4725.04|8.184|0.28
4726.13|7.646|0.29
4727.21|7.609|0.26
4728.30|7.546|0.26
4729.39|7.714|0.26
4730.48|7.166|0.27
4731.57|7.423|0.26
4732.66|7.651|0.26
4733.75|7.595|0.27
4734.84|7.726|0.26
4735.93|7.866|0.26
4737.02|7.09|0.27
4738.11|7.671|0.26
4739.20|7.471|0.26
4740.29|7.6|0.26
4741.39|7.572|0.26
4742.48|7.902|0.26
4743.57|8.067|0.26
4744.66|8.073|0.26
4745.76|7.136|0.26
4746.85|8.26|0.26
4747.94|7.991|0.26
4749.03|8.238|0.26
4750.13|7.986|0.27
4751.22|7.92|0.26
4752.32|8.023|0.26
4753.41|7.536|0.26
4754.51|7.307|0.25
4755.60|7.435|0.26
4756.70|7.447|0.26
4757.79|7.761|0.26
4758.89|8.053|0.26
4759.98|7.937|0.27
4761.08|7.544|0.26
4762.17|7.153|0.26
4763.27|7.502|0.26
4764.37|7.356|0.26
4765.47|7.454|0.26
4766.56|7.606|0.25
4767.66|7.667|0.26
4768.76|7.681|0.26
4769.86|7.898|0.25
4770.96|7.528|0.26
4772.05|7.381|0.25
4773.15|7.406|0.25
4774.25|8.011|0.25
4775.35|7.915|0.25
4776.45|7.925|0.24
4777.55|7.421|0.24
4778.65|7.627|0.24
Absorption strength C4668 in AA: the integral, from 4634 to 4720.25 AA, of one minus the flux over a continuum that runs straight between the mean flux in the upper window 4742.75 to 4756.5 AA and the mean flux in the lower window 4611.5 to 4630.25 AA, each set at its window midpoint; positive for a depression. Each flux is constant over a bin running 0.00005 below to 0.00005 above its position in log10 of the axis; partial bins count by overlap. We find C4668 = 1.9 AA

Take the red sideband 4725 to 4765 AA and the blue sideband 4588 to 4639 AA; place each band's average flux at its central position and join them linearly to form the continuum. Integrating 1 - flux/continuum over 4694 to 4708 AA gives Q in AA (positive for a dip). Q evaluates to 0.6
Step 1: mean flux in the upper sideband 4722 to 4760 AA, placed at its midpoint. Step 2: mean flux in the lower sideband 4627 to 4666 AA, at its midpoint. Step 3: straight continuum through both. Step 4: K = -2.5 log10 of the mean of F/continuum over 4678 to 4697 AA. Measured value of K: 0.01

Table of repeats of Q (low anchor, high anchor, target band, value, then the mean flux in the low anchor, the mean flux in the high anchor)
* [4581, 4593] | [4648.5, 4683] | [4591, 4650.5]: -0.4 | 7.56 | 7.6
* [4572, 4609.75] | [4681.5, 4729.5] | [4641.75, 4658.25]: 0.2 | 7.52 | 7.65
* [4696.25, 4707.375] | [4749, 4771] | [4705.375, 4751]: -1.6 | 7.33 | 7.65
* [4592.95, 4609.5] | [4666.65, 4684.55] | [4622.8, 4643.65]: -0.6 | 7.47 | 7.61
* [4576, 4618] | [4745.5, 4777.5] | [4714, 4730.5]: -0.5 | 7.57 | 7.69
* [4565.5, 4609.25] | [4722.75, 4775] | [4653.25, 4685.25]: -0.1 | 7.52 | 7.68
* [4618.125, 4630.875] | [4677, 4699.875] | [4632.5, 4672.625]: 0.4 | 7.71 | 7.6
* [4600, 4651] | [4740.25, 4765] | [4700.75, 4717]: 0.5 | 7.66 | 7.73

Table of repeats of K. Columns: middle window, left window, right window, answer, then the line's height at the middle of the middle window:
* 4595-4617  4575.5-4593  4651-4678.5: -0.007 mag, 7.57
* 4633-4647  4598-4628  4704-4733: 0.010 mag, 7.69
